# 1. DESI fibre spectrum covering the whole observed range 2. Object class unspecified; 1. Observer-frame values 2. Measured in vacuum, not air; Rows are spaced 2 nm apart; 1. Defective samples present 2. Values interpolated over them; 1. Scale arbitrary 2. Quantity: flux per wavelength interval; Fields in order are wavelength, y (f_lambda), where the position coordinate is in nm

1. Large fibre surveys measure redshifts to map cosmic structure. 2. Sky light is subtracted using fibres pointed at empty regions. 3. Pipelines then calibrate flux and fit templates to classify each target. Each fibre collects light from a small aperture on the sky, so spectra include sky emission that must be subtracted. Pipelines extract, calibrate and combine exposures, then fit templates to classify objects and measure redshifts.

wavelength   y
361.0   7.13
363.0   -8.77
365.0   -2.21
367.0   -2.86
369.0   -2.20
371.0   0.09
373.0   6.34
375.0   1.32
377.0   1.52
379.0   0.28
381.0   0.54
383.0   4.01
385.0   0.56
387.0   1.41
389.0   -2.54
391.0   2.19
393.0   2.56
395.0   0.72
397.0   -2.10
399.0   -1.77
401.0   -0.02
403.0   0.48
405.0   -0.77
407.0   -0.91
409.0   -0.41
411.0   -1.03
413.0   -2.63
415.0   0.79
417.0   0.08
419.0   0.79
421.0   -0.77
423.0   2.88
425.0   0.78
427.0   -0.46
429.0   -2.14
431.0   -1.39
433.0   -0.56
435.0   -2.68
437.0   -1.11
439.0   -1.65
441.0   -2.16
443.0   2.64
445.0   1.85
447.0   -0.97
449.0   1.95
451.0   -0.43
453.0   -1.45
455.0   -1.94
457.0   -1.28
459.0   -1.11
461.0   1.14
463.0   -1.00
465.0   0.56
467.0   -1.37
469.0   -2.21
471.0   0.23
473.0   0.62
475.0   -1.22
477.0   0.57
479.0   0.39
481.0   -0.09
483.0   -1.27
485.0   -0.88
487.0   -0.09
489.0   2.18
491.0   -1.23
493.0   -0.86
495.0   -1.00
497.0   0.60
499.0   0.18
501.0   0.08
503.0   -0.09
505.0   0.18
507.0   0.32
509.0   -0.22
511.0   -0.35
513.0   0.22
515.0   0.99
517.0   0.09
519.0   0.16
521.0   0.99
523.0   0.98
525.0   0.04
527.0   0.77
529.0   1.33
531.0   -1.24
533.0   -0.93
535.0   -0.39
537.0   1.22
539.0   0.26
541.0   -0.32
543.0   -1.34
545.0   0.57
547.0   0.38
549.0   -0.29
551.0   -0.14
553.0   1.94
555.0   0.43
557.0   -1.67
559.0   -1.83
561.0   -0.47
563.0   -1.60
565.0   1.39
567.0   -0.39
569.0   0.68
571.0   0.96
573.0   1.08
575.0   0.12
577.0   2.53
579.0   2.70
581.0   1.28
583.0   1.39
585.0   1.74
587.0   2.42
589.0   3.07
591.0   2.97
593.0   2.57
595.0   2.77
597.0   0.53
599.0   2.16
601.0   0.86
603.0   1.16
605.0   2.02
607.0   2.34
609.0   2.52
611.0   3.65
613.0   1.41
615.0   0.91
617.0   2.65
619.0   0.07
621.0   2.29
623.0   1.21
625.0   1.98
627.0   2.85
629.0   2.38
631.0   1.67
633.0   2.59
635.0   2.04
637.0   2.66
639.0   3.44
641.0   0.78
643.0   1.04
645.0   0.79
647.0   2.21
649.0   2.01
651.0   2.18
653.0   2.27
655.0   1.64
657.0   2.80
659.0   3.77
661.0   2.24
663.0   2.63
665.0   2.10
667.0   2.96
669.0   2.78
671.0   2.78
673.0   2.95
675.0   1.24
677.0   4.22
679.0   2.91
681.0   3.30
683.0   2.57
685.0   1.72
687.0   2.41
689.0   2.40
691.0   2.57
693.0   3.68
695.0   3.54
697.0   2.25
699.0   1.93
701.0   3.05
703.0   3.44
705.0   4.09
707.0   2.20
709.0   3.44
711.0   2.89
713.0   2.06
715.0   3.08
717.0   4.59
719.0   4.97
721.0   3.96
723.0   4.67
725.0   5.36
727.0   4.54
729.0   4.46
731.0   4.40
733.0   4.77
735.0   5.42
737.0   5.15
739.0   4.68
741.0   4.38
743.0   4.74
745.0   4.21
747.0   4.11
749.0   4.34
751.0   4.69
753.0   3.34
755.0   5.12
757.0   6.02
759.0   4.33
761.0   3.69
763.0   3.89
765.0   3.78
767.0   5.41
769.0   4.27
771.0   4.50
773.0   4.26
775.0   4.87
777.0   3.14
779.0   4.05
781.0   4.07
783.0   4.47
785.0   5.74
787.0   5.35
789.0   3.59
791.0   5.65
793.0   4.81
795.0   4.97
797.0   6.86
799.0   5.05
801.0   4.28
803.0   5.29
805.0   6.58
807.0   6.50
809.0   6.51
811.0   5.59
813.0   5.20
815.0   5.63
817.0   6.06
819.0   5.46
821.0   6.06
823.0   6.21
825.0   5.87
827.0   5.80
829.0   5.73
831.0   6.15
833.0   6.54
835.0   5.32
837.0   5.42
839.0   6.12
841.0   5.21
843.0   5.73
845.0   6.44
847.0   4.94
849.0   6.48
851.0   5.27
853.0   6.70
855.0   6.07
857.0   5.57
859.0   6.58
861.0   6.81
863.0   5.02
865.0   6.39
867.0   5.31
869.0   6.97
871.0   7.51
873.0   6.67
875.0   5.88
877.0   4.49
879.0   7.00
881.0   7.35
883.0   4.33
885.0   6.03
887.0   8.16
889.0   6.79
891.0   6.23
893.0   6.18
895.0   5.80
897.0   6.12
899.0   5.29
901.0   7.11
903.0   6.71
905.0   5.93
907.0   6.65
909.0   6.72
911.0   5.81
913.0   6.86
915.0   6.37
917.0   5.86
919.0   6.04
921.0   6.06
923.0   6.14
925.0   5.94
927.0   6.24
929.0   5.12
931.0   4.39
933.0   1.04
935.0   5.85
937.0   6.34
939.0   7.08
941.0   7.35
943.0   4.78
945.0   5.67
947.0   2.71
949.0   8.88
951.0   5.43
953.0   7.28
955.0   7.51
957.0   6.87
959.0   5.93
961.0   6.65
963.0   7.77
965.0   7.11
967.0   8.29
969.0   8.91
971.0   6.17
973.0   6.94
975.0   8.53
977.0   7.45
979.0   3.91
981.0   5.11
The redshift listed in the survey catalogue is 0.80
